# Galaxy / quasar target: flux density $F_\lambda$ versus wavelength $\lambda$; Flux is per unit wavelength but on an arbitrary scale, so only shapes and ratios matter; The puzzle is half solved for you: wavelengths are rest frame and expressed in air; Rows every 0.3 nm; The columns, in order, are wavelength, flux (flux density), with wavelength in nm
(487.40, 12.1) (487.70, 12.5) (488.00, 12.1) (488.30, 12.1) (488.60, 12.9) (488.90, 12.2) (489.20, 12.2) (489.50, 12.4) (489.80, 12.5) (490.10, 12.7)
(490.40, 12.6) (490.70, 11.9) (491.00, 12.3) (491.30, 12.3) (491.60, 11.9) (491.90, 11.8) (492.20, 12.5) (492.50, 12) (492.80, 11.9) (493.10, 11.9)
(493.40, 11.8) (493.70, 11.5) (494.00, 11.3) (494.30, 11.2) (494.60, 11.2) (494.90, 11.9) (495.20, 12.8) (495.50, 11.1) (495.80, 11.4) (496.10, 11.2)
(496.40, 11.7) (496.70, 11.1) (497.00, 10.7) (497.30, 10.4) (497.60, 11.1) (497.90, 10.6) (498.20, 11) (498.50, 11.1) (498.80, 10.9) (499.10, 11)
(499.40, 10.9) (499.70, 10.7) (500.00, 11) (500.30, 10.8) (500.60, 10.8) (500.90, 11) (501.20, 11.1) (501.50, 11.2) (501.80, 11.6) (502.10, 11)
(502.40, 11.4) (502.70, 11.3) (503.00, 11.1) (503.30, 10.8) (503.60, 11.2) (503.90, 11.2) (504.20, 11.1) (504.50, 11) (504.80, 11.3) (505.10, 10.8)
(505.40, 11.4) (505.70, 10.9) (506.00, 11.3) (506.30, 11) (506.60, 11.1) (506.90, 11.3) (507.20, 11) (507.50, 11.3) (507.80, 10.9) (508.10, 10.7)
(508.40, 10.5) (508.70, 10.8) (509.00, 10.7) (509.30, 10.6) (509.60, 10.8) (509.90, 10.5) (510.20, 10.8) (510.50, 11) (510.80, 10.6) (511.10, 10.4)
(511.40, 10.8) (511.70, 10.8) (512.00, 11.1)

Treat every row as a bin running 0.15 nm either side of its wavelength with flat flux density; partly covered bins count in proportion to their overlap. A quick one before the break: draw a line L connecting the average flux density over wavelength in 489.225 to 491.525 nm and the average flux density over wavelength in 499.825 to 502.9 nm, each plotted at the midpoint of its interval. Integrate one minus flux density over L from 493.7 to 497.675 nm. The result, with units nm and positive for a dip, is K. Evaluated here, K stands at 0.15 nm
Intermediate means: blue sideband 12.4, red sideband 11.1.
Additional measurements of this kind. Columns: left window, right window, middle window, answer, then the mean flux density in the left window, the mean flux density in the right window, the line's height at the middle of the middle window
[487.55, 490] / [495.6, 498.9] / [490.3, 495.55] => -0.08 nm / 12.4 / 11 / 11.7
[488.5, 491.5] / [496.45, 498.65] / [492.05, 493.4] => -0.02 nm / 12.4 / 10.9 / 11.8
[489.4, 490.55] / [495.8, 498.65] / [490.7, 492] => 0.02 nm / 12.6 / 11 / 12.3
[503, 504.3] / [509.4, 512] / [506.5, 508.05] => -0.03 nm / 11.1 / 10.7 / 10.9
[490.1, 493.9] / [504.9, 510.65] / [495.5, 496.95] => 0.06 nm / 12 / 10.9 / 11.7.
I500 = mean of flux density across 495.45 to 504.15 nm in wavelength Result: 11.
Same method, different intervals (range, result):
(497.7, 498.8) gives 10.9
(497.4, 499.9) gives 10.9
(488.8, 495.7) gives 12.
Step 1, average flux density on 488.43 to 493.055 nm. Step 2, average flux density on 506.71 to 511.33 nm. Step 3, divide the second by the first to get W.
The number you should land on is 0.88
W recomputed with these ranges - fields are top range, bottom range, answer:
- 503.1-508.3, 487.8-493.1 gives 0.90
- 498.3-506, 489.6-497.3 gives 0.94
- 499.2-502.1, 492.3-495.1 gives 0.94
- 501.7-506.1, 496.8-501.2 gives 1.03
